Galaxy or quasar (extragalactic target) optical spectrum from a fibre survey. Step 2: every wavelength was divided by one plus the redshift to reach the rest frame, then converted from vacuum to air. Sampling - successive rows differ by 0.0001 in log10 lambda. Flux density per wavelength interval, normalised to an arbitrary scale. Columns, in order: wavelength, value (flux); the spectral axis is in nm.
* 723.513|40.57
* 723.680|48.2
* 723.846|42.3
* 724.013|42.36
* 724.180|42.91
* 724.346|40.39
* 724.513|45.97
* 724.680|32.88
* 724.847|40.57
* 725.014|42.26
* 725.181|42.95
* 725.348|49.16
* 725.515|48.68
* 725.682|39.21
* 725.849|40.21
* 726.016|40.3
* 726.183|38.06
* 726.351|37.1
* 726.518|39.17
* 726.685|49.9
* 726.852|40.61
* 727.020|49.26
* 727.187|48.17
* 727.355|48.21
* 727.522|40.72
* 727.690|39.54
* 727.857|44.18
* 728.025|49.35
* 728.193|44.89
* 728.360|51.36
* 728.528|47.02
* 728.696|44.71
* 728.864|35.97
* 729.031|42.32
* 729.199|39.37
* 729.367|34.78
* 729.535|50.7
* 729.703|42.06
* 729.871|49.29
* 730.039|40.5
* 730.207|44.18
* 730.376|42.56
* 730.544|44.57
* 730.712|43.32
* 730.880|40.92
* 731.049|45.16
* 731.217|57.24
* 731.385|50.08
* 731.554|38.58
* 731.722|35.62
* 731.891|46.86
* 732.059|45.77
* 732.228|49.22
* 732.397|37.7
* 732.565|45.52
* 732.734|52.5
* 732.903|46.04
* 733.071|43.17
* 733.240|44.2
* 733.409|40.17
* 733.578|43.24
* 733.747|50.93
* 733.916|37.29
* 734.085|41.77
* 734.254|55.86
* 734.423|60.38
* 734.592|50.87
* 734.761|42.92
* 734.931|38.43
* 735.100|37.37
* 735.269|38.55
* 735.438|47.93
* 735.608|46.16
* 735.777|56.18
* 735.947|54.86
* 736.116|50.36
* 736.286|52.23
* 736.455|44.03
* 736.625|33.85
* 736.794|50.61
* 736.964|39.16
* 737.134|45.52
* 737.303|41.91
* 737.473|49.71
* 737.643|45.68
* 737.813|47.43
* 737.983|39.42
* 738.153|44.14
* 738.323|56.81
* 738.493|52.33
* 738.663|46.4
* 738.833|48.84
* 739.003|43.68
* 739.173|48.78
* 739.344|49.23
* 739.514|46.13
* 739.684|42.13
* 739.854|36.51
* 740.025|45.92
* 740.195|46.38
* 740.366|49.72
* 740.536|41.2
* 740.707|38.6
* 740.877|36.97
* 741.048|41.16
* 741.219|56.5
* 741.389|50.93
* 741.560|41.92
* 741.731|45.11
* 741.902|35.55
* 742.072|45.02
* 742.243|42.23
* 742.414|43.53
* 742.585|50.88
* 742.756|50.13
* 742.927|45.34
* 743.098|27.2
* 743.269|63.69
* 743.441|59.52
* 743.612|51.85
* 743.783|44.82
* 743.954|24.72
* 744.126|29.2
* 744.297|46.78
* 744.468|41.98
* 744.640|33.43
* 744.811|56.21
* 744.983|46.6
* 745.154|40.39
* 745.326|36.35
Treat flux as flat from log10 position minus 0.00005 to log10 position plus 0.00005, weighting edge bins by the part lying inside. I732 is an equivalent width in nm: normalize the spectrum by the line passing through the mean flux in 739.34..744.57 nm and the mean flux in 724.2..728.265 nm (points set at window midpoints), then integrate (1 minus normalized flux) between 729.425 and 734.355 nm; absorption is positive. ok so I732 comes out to -0.183 nm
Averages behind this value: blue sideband 43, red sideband 44.1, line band 45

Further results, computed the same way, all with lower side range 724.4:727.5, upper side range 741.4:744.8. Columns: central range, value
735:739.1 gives -0.275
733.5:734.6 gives -0.132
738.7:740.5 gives -0.085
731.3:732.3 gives -0.027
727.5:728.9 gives -0.054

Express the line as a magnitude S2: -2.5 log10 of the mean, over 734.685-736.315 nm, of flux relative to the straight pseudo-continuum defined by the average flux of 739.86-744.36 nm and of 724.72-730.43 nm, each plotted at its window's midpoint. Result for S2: -0.059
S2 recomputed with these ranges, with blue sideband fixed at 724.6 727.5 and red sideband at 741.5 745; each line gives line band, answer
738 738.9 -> -0.12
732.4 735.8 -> -0.06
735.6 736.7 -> -0.12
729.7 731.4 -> -0.06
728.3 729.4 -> 0.01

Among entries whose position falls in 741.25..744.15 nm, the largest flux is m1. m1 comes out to 63.69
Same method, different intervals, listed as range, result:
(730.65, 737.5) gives 60.38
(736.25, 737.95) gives 52.23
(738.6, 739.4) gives 49.23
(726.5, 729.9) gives 51.36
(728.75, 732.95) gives 57.24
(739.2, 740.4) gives 49.72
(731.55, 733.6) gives 52.5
